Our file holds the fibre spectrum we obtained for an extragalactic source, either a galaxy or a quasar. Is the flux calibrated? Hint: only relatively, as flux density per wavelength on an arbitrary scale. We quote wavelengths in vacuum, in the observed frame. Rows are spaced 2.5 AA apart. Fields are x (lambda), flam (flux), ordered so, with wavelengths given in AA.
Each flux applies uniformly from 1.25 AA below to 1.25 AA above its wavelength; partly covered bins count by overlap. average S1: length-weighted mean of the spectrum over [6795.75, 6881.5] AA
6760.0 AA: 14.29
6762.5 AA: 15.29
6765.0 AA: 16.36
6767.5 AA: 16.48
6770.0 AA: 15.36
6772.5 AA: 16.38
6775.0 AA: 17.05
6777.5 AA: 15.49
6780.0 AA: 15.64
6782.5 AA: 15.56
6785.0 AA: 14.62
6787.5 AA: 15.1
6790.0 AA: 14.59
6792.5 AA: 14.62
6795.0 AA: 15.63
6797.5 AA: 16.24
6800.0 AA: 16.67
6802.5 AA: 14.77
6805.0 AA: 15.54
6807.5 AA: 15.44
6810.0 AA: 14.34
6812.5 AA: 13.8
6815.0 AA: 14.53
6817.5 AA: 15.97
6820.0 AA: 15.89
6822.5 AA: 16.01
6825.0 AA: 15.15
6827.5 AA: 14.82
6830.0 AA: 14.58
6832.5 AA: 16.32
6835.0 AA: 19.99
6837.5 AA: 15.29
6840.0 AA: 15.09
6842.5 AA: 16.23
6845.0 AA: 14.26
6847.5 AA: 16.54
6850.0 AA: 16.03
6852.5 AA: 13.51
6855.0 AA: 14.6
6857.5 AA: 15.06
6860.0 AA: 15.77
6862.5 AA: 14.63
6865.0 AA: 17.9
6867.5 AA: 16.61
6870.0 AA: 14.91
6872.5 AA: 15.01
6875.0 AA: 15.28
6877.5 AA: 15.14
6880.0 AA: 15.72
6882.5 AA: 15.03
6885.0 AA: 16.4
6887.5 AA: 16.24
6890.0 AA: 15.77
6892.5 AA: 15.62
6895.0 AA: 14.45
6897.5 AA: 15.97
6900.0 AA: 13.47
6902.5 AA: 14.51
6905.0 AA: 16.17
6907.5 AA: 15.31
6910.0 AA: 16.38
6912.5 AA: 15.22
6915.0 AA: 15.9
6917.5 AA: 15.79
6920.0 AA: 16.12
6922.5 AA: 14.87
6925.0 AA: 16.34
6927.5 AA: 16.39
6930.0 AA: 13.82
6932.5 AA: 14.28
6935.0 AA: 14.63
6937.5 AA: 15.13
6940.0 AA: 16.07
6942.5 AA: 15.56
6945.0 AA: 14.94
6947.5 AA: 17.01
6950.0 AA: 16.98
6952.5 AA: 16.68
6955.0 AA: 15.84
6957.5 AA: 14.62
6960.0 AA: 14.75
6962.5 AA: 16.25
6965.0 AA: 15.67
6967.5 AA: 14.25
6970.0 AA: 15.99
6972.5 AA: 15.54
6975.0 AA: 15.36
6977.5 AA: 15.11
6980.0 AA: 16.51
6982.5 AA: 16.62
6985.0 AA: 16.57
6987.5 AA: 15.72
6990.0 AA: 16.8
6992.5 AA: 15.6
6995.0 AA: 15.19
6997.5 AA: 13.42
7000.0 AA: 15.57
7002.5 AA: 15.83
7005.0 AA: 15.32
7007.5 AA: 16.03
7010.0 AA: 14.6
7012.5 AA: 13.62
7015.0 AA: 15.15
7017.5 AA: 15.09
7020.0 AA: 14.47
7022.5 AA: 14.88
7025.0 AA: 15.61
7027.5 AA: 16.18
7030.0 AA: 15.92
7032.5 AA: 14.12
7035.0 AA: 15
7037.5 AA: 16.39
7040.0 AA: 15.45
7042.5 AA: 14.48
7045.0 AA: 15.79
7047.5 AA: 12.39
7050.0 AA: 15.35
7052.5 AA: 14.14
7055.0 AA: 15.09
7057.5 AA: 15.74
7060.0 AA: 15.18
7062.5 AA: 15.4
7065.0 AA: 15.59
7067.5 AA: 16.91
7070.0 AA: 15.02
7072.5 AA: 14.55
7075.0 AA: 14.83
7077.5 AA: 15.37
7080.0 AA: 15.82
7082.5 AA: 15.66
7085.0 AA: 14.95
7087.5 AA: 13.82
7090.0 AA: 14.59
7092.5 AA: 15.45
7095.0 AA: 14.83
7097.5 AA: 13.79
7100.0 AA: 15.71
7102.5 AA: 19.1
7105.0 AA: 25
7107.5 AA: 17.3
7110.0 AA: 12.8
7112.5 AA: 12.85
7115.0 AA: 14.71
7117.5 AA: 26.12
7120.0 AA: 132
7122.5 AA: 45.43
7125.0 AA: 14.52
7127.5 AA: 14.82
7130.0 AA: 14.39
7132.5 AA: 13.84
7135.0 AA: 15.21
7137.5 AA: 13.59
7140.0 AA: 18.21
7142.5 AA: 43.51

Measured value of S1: 15.5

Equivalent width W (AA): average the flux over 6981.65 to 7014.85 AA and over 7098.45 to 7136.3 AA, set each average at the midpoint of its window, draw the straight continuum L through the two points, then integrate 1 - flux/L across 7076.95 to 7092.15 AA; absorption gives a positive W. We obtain 5.3 AA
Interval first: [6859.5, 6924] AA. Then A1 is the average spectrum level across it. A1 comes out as 15.5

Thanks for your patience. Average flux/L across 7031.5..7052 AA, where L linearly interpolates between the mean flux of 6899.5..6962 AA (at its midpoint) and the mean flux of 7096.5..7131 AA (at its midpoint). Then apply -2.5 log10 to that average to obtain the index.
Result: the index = 0.46 mag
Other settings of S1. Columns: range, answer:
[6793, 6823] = 15.4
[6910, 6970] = 15.6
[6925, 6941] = 15.1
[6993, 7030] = 15.1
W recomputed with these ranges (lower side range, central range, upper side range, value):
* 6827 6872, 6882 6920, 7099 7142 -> 4.4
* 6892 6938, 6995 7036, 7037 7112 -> 1.0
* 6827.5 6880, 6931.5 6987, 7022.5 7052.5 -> -1.2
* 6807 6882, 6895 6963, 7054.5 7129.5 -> 7.0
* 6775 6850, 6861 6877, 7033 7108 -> -0.2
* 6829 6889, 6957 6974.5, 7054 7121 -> 2.3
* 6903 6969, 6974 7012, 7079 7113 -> 0.3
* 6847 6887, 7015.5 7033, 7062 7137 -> 3.5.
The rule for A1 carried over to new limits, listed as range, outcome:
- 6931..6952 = 15.6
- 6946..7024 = 15.5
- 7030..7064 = 15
